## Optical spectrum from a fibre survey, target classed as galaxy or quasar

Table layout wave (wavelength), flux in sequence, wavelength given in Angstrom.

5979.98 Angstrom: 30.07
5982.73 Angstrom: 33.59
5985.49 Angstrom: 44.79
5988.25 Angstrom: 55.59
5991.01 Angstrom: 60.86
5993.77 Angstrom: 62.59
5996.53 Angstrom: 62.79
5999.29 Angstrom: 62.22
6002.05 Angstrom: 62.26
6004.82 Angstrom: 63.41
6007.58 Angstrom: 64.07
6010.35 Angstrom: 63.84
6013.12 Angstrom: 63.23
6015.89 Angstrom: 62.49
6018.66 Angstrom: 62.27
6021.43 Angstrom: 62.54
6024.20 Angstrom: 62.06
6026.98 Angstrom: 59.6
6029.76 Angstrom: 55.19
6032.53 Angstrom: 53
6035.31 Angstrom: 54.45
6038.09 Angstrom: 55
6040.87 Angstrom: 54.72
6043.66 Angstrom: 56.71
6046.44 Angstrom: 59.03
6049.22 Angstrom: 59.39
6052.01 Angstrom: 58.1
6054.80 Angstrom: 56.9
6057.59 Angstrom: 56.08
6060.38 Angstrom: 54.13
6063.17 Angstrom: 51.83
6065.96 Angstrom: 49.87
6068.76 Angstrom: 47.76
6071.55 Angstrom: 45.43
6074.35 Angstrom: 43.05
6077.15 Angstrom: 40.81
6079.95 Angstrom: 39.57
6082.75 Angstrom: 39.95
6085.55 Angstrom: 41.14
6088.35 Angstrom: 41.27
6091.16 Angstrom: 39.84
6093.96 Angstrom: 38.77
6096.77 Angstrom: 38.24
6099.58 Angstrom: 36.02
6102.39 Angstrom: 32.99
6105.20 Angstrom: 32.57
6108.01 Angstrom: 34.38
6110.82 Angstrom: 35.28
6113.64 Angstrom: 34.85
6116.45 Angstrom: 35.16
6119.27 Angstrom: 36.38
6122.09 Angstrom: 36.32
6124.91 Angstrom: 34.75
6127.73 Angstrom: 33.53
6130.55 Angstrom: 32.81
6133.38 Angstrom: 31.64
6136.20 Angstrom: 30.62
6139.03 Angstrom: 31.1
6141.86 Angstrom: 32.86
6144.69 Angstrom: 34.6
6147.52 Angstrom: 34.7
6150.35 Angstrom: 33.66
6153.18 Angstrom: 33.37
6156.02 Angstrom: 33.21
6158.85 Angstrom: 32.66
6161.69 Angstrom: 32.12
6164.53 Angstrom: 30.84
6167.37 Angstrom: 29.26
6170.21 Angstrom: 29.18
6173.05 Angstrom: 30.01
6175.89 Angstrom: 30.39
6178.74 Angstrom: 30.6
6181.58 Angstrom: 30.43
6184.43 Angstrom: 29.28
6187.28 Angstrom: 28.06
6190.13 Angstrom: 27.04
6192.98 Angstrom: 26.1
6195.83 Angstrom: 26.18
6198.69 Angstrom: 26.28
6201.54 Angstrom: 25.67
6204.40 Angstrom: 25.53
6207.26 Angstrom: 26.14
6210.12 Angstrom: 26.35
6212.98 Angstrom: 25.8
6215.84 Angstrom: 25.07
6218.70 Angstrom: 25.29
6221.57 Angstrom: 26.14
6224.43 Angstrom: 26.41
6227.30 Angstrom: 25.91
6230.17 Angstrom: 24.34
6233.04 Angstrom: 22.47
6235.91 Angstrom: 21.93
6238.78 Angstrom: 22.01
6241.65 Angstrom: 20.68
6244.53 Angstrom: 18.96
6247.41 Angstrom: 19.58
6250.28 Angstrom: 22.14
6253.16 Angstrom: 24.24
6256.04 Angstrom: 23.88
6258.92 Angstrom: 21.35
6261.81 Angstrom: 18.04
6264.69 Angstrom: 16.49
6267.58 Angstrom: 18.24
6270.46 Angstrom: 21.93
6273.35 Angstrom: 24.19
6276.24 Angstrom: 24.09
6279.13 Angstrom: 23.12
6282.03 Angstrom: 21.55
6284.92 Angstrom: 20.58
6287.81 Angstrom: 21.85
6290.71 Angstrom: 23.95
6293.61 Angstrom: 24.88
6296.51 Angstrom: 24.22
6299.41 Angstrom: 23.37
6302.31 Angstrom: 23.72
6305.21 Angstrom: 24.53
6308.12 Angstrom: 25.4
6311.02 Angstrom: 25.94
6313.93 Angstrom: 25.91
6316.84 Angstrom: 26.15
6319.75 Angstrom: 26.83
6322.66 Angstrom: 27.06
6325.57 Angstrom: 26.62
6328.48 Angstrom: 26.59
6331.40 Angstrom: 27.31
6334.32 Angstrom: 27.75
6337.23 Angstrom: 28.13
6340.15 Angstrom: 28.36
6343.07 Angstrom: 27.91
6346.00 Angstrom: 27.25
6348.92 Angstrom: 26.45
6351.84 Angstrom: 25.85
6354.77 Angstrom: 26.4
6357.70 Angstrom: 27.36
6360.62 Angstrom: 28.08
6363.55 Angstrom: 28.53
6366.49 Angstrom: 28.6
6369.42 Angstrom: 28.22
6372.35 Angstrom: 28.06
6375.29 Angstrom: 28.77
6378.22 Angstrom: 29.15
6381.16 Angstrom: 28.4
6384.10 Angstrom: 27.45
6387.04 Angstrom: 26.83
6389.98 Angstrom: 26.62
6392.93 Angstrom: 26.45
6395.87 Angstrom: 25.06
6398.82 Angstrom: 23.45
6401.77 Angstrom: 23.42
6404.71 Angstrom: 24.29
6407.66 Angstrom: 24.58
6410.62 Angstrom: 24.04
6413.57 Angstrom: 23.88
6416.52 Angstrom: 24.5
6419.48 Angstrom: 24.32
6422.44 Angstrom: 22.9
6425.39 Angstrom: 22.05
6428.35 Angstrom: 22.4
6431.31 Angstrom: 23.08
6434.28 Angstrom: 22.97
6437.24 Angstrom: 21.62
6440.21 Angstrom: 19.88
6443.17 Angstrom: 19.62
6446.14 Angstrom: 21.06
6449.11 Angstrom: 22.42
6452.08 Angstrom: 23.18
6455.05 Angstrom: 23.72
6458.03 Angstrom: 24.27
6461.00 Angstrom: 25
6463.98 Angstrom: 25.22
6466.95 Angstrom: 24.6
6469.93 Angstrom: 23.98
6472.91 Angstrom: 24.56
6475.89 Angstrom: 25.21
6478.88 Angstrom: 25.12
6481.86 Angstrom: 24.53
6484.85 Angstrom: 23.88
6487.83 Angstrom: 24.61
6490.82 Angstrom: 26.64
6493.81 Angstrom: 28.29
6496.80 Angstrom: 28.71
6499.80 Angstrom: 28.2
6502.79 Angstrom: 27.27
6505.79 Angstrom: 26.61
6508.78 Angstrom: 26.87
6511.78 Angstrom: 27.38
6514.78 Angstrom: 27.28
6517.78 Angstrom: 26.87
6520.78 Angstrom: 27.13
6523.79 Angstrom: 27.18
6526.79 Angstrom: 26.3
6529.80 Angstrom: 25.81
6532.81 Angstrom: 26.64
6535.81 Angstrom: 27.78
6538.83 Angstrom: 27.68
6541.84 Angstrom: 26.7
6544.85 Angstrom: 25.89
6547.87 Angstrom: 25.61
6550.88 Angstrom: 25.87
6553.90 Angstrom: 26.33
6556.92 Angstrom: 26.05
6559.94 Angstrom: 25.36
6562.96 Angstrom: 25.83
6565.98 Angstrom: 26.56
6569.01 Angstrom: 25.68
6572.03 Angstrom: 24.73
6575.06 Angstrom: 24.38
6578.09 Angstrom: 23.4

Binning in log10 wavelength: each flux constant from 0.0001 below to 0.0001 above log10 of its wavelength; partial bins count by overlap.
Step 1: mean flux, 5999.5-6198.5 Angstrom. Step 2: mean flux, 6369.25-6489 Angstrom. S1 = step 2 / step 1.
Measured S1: 0.58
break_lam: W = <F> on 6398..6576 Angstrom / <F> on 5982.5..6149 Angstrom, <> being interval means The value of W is 0.5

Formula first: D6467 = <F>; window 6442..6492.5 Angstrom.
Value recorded 24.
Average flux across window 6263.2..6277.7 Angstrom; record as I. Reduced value 21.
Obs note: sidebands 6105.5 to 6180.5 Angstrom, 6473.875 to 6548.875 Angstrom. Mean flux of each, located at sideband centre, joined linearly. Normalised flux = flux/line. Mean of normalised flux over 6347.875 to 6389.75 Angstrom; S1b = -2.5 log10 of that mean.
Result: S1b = 0.049 mag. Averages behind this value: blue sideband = 32.8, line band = 27.7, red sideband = 26.6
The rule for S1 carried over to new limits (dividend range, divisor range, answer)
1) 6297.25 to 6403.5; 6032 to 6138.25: 0.62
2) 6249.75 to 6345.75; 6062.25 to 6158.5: 0.65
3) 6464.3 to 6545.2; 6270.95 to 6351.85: 1.04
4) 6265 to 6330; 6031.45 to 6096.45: 0.49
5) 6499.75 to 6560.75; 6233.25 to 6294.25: 1.24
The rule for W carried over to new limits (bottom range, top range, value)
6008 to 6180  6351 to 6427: 0.61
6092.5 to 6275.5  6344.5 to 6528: 0.89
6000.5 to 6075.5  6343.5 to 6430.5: 0.46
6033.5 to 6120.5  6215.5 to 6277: 0.49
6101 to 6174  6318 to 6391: 0.83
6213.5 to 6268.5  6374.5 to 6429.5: 1.12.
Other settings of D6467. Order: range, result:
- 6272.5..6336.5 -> 24.8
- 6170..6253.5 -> 25.6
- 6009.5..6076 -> 56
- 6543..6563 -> 25.9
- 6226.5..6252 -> 21.9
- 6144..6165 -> 33.2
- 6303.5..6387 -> 27.2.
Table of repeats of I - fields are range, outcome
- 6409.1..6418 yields 24.1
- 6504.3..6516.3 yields 27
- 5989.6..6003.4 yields 62.1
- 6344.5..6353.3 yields 26.5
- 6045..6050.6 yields 59.3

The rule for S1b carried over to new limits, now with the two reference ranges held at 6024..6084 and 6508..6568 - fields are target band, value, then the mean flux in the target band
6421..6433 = 0.391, 22.6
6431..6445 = 0.438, 21.3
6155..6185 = 0.439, 30.7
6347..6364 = 0.317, 27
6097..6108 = 0.398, 34.4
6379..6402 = 0.296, 26.2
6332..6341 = 0.309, 28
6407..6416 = 0.347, 24.2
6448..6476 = 0.253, 24.2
